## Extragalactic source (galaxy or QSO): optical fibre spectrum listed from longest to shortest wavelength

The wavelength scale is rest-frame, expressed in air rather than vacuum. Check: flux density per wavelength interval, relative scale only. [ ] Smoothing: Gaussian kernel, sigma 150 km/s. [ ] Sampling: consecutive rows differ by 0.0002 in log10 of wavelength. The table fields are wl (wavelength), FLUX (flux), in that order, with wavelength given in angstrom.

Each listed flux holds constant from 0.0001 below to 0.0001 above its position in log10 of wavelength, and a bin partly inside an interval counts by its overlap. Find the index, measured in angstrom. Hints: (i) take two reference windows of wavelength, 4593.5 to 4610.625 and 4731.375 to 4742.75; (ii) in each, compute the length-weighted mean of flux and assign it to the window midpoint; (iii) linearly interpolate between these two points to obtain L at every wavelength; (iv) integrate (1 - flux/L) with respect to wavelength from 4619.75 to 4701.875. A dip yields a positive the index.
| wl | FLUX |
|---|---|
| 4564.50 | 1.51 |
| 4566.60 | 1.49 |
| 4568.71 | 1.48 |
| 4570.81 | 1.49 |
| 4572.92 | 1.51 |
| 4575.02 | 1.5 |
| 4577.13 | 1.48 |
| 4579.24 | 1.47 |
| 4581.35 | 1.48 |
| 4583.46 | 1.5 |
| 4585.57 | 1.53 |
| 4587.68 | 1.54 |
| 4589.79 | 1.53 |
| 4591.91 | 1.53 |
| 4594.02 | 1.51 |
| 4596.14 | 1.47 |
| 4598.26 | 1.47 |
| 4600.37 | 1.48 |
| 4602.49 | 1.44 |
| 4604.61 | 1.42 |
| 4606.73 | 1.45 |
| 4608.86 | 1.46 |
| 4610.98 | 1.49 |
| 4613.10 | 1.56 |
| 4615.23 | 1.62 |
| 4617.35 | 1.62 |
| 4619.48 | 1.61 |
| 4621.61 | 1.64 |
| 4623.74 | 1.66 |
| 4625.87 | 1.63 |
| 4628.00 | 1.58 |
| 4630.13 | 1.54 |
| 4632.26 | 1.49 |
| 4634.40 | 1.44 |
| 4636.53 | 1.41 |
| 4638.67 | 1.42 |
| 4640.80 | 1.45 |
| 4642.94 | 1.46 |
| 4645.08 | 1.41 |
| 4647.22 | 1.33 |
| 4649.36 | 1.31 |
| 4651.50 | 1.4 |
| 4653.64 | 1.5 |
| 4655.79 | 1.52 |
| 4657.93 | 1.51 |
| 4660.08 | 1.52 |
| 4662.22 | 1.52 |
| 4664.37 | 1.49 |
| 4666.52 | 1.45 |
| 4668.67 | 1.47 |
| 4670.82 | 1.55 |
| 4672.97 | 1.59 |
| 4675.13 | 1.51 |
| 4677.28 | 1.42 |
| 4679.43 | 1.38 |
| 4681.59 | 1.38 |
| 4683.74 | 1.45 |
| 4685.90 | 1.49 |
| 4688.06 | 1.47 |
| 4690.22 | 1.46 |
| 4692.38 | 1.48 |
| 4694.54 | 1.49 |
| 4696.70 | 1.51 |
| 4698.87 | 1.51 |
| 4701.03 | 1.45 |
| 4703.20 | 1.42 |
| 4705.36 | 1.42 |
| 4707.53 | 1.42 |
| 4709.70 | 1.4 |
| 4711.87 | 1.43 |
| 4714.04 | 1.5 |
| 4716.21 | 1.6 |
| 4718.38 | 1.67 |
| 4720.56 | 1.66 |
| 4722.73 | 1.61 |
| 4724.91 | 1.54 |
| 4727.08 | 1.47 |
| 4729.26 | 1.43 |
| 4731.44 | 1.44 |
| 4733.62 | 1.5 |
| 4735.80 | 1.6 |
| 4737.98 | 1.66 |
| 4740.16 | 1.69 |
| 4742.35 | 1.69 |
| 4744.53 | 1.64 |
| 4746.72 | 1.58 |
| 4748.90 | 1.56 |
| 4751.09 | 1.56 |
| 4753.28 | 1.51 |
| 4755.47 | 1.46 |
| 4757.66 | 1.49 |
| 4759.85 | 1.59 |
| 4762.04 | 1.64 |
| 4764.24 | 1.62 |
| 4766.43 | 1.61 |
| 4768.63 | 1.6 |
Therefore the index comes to 2.2 angstrom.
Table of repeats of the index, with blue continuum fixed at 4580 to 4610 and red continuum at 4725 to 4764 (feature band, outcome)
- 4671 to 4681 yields 0.32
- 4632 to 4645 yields 0.59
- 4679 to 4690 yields 0.66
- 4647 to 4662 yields 0.63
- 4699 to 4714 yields 1.04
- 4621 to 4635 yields -0.63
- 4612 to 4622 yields -0.74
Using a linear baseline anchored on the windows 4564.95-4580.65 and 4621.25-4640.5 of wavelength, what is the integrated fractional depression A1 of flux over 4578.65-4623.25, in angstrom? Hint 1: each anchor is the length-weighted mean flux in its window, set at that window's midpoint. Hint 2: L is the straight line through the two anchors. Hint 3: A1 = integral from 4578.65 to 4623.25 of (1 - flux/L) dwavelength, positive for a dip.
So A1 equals -0.3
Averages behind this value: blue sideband 1.49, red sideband 1.53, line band 1.52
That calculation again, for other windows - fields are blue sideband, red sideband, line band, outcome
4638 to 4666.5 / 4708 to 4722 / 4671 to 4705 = 0.7 angstrom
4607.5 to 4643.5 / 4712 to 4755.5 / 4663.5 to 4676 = 0.3 angstrom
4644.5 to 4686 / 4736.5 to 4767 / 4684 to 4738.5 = 1.0 angstrom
